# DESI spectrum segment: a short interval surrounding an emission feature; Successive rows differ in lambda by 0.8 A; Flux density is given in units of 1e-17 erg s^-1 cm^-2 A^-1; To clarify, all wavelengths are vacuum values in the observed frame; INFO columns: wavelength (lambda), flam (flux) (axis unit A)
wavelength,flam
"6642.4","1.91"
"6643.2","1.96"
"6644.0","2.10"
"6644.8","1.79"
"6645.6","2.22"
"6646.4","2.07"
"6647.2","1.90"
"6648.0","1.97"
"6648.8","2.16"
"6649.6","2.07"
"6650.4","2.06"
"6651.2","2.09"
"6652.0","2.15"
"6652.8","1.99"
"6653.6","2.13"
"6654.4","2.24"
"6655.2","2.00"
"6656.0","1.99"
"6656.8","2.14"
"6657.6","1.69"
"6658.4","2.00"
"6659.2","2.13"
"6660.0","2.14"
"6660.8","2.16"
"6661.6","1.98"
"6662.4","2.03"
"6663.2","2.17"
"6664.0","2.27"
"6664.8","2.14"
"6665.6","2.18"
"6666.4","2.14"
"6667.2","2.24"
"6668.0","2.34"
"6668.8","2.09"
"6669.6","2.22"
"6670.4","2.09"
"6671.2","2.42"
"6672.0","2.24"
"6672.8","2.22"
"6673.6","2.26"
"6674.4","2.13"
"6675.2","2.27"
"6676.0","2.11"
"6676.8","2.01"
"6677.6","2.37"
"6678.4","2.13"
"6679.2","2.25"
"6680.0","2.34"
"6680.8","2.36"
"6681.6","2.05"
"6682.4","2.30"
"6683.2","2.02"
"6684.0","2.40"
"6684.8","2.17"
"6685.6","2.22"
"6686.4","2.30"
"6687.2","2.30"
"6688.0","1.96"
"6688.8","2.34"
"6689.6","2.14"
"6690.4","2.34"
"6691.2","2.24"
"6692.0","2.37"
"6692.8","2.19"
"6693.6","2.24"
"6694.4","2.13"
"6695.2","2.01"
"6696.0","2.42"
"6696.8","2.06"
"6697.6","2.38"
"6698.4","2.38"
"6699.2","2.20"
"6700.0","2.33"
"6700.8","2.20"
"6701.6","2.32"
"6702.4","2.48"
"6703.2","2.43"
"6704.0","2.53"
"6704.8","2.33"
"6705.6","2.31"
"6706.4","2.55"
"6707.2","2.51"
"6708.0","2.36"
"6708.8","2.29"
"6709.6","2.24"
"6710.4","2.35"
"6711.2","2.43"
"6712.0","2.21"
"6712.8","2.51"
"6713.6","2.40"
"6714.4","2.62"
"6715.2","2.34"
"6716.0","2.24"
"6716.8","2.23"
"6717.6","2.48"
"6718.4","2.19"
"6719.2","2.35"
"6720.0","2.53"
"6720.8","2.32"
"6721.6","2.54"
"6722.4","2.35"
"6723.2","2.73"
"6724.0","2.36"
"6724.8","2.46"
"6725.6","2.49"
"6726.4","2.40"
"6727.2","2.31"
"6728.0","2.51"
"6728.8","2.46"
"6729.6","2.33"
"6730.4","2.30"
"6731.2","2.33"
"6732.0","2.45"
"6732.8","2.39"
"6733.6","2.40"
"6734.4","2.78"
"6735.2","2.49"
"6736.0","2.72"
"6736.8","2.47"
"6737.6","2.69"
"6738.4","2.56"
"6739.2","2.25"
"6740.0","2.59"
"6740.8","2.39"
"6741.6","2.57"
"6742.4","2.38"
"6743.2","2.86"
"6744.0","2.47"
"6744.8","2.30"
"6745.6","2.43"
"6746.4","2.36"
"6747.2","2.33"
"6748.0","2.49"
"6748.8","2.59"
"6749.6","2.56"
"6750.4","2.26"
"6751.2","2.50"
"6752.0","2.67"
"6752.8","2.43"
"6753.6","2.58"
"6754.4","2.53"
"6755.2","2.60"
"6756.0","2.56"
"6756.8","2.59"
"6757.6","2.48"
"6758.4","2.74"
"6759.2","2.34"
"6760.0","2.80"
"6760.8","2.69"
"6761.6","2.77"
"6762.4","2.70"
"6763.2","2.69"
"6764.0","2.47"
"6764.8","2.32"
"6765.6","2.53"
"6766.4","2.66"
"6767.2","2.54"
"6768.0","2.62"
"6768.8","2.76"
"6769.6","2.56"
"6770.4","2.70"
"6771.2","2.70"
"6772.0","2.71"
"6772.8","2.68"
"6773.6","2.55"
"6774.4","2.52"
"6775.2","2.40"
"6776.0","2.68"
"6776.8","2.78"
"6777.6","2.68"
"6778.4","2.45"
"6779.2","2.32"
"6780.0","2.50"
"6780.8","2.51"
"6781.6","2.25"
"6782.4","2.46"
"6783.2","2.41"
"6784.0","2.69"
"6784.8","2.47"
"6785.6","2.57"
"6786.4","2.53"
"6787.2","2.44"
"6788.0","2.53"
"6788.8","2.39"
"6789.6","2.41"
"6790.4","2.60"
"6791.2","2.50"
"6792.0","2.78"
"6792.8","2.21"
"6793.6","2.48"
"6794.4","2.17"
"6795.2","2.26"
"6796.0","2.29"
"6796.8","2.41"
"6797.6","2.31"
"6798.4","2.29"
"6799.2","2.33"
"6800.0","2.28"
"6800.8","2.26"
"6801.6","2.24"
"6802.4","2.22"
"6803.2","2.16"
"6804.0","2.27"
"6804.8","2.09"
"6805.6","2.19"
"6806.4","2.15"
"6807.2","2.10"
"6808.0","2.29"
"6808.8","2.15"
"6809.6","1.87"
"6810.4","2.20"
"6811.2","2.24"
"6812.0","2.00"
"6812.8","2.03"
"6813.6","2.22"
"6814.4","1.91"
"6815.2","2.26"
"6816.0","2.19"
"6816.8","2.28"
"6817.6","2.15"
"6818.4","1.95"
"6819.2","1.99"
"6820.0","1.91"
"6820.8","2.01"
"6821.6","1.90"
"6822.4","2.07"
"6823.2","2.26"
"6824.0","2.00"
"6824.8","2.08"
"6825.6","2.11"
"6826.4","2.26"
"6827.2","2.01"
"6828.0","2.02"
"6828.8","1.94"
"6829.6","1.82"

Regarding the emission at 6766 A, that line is C III]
